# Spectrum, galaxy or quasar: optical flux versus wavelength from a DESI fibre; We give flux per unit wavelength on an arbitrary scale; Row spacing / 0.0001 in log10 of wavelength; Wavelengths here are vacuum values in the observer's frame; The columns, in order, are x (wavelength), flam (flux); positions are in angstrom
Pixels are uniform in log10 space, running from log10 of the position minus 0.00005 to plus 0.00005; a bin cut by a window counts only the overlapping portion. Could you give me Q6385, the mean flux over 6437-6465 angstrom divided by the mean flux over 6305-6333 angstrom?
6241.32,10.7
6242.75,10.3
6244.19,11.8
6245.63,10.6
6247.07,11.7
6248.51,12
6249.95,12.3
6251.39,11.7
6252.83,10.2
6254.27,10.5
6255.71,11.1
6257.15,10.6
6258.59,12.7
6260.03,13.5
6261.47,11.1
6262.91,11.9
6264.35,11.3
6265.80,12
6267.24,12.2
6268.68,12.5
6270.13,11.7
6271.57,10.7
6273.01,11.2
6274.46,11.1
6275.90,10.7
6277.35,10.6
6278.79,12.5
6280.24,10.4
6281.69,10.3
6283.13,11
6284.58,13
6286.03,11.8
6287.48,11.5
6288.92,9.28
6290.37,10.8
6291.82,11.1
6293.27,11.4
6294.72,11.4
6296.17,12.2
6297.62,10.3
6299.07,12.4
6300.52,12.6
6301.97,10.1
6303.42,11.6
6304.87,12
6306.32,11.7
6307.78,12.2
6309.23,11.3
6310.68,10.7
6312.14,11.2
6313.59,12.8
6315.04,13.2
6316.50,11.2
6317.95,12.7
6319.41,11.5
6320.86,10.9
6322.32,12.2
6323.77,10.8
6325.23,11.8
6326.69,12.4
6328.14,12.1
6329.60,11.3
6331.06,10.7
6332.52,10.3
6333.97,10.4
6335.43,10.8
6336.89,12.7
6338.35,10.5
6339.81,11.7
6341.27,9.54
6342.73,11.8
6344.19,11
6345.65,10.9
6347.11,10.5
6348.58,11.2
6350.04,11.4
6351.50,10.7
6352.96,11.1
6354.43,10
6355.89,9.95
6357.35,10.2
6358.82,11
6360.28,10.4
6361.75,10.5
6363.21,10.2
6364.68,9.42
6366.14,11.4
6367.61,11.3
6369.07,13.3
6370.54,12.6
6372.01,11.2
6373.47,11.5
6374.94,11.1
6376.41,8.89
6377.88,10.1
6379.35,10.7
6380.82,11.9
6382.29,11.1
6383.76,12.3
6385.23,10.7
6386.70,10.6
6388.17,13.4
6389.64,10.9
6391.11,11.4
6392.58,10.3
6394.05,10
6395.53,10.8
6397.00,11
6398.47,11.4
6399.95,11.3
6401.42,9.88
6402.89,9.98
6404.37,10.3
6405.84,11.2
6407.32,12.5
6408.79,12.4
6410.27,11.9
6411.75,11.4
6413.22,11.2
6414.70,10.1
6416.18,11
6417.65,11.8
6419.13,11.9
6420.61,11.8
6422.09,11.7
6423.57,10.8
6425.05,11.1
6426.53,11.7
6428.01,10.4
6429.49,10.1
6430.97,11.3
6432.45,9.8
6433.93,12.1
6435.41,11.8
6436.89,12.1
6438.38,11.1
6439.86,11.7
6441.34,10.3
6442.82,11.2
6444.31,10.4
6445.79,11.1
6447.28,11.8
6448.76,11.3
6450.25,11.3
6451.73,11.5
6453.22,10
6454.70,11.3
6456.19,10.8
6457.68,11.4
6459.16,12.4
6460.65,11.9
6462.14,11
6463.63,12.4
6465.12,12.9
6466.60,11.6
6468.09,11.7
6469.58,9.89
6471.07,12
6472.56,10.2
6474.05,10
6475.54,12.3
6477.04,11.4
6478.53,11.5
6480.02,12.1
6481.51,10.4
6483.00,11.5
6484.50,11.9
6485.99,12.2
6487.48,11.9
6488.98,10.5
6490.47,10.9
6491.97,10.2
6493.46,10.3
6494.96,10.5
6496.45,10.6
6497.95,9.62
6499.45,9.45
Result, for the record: 1.0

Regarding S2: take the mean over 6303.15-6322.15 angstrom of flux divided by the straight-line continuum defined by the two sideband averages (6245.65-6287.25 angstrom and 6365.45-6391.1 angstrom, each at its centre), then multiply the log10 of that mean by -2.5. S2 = -0.03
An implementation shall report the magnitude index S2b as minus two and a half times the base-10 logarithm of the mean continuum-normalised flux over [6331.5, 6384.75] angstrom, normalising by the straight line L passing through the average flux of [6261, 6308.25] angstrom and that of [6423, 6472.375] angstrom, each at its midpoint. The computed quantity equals 0.04 mag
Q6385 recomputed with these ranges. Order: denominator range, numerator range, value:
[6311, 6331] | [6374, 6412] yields 0.94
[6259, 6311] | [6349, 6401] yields 0.96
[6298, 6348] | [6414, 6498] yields 0.98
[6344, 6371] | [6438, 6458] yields 1.02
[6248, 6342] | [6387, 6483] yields 0.98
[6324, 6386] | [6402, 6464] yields 1.02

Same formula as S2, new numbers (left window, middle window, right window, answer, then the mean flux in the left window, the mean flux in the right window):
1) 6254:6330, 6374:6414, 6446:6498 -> 0.03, 11.5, 11.3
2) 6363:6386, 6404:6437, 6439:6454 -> -0.02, 11.1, 11.1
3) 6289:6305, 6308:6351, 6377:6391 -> -0.01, 11.3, 11.3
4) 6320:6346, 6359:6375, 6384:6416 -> 0.00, 11.2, 11.1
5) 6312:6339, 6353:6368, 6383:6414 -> 0.09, 11.6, 11.2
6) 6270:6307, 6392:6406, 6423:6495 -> 0.06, 11.3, 11.2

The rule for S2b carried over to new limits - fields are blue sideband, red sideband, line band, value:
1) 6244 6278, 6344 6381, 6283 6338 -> -0.03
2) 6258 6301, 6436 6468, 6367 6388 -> 0.01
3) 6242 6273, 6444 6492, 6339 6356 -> 0.06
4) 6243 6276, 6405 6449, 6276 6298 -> 0.03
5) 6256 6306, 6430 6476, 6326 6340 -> 0.01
